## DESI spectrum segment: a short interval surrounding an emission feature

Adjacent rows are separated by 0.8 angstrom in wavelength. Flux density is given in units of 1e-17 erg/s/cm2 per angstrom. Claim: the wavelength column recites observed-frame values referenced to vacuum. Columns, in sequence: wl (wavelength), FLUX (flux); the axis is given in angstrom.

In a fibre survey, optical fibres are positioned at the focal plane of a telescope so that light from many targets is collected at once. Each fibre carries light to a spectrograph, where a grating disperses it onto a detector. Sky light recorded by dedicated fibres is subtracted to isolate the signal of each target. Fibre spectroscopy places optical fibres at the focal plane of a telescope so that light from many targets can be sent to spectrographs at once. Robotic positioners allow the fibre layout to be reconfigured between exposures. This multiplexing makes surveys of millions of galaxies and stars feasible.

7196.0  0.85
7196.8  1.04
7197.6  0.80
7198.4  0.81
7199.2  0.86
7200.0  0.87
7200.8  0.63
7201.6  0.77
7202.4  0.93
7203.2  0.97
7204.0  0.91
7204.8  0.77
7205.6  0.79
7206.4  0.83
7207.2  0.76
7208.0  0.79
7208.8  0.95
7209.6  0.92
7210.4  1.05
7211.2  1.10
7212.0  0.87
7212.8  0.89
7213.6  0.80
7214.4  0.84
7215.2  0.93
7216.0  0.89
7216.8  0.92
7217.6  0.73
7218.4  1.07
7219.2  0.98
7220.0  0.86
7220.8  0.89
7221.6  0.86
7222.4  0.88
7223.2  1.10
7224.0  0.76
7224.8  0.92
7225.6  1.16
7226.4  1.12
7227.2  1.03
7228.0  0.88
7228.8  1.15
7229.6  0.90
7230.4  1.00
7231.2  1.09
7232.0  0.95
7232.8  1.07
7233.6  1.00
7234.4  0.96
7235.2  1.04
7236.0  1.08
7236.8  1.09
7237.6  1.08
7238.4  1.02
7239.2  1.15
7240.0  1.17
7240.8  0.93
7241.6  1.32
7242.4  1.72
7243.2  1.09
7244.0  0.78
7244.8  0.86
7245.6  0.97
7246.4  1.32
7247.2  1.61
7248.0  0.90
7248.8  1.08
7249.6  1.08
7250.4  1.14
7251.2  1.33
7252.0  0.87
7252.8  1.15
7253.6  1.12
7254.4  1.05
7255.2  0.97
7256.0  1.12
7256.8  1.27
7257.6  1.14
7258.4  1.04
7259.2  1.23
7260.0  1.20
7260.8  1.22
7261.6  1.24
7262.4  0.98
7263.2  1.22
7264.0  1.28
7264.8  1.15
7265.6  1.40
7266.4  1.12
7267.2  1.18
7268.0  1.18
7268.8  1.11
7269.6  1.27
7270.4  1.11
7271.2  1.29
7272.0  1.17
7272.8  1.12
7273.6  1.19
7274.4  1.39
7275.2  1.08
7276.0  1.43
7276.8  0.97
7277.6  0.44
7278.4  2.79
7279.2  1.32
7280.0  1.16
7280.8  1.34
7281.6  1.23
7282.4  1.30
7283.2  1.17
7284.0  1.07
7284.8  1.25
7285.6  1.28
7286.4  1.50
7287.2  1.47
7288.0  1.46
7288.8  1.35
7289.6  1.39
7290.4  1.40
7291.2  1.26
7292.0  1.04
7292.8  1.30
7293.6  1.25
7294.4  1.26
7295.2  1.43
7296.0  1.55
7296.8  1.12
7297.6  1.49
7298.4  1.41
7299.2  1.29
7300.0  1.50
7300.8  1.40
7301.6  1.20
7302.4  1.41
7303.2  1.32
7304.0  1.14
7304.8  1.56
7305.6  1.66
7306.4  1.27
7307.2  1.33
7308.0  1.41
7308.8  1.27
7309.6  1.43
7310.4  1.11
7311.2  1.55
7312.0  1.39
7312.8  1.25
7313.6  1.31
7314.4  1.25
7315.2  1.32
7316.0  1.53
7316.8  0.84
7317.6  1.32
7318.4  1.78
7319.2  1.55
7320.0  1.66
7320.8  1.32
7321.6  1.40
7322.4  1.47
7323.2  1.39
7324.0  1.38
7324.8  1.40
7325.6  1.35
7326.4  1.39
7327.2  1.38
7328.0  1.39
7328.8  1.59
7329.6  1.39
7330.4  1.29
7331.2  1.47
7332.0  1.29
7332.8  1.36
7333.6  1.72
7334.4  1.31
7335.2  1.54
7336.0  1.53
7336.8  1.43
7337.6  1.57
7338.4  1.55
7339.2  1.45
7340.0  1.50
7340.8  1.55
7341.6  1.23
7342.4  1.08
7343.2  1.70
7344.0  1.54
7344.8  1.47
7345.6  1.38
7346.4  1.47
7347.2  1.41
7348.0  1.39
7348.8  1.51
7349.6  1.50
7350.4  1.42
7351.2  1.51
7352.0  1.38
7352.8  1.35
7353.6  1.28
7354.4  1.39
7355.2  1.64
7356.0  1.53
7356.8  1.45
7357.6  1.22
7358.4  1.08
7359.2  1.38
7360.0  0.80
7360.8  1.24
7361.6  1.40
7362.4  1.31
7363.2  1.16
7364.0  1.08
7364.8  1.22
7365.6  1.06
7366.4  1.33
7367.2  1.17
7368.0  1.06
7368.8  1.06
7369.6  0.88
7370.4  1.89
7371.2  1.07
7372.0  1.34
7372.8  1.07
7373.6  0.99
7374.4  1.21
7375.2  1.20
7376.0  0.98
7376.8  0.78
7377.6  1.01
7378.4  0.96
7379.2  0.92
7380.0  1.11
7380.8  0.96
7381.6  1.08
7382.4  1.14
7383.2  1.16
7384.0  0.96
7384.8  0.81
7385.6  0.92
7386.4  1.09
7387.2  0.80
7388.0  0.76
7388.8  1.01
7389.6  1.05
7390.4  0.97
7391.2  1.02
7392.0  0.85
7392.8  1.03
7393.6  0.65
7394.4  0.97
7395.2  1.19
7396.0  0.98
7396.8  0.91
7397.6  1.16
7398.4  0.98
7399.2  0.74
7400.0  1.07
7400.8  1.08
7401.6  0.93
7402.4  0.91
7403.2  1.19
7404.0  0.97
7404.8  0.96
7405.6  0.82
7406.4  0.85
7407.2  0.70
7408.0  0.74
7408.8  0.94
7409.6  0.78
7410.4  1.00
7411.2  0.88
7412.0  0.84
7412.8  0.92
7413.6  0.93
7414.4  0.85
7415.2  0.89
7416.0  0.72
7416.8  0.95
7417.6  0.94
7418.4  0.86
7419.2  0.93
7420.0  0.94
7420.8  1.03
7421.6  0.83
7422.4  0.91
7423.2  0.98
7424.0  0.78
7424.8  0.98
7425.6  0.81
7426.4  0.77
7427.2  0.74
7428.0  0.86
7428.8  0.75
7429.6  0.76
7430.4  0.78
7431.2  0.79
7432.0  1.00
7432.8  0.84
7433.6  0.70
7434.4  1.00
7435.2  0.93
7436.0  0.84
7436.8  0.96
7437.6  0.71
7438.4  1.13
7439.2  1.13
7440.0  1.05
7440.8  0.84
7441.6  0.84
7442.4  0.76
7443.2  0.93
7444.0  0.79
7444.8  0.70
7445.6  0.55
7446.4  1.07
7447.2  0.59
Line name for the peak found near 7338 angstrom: C III]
